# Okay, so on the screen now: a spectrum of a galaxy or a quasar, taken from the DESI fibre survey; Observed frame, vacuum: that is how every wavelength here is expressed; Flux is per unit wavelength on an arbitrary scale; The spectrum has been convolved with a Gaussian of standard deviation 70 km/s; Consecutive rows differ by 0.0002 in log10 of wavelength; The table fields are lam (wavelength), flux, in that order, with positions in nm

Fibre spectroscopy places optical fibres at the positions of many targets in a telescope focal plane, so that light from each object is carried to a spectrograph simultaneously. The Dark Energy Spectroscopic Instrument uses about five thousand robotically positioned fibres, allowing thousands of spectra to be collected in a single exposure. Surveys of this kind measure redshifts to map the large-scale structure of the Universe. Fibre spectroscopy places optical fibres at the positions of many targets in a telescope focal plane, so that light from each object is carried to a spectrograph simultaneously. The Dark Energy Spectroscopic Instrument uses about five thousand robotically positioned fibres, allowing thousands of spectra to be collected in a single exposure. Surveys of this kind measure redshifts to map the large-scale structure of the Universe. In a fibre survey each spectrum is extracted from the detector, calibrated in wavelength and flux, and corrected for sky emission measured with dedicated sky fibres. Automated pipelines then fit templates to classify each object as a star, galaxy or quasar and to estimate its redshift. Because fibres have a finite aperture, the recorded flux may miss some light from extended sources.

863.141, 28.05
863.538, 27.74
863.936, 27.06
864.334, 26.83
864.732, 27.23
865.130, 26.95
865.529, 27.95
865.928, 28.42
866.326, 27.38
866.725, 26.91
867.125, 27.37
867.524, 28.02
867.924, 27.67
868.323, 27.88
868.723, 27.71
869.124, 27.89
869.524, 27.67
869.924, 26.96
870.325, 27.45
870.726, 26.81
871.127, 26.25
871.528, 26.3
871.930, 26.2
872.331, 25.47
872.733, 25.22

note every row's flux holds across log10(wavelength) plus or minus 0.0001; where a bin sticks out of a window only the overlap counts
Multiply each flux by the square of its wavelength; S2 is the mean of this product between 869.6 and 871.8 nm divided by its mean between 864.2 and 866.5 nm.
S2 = 0.99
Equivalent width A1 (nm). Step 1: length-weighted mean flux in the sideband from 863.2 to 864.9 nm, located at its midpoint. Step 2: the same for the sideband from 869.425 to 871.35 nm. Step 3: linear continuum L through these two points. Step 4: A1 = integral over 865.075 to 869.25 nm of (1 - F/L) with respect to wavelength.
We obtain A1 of -0.08 nm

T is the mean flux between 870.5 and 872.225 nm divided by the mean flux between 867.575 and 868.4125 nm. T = 0.9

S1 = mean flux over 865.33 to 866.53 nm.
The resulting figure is 27.9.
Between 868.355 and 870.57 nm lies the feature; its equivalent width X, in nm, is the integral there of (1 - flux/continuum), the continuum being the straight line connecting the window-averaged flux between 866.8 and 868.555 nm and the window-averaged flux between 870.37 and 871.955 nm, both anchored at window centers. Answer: -0.04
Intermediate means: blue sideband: 27.7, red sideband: 26.5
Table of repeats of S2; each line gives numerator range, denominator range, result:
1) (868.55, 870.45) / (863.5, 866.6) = 1.01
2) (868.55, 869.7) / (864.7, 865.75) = 1.02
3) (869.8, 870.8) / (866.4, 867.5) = 1.00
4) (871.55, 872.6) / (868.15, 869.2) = 0.94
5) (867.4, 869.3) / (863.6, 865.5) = 1.03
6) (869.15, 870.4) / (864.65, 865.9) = 1.01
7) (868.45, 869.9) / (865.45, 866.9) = 1.01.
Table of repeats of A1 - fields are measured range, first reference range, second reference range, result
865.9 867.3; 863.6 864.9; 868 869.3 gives 0.00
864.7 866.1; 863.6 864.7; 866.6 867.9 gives -0.02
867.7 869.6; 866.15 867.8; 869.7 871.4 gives -0.04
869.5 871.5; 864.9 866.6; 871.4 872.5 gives -0.04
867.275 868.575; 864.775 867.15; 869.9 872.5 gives -0.03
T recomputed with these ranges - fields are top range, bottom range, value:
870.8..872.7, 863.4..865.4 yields 0.96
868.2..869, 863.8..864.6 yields 1.03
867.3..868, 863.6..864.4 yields 1.03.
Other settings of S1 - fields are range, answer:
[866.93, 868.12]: 27.7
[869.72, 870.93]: 27.1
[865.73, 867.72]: 27.6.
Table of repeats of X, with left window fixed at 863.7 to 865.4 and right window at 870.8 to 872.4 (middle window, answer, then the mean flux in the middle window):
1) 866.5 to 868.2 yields -0.05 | 27.5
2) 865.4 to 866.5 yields -0.04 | 27.9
